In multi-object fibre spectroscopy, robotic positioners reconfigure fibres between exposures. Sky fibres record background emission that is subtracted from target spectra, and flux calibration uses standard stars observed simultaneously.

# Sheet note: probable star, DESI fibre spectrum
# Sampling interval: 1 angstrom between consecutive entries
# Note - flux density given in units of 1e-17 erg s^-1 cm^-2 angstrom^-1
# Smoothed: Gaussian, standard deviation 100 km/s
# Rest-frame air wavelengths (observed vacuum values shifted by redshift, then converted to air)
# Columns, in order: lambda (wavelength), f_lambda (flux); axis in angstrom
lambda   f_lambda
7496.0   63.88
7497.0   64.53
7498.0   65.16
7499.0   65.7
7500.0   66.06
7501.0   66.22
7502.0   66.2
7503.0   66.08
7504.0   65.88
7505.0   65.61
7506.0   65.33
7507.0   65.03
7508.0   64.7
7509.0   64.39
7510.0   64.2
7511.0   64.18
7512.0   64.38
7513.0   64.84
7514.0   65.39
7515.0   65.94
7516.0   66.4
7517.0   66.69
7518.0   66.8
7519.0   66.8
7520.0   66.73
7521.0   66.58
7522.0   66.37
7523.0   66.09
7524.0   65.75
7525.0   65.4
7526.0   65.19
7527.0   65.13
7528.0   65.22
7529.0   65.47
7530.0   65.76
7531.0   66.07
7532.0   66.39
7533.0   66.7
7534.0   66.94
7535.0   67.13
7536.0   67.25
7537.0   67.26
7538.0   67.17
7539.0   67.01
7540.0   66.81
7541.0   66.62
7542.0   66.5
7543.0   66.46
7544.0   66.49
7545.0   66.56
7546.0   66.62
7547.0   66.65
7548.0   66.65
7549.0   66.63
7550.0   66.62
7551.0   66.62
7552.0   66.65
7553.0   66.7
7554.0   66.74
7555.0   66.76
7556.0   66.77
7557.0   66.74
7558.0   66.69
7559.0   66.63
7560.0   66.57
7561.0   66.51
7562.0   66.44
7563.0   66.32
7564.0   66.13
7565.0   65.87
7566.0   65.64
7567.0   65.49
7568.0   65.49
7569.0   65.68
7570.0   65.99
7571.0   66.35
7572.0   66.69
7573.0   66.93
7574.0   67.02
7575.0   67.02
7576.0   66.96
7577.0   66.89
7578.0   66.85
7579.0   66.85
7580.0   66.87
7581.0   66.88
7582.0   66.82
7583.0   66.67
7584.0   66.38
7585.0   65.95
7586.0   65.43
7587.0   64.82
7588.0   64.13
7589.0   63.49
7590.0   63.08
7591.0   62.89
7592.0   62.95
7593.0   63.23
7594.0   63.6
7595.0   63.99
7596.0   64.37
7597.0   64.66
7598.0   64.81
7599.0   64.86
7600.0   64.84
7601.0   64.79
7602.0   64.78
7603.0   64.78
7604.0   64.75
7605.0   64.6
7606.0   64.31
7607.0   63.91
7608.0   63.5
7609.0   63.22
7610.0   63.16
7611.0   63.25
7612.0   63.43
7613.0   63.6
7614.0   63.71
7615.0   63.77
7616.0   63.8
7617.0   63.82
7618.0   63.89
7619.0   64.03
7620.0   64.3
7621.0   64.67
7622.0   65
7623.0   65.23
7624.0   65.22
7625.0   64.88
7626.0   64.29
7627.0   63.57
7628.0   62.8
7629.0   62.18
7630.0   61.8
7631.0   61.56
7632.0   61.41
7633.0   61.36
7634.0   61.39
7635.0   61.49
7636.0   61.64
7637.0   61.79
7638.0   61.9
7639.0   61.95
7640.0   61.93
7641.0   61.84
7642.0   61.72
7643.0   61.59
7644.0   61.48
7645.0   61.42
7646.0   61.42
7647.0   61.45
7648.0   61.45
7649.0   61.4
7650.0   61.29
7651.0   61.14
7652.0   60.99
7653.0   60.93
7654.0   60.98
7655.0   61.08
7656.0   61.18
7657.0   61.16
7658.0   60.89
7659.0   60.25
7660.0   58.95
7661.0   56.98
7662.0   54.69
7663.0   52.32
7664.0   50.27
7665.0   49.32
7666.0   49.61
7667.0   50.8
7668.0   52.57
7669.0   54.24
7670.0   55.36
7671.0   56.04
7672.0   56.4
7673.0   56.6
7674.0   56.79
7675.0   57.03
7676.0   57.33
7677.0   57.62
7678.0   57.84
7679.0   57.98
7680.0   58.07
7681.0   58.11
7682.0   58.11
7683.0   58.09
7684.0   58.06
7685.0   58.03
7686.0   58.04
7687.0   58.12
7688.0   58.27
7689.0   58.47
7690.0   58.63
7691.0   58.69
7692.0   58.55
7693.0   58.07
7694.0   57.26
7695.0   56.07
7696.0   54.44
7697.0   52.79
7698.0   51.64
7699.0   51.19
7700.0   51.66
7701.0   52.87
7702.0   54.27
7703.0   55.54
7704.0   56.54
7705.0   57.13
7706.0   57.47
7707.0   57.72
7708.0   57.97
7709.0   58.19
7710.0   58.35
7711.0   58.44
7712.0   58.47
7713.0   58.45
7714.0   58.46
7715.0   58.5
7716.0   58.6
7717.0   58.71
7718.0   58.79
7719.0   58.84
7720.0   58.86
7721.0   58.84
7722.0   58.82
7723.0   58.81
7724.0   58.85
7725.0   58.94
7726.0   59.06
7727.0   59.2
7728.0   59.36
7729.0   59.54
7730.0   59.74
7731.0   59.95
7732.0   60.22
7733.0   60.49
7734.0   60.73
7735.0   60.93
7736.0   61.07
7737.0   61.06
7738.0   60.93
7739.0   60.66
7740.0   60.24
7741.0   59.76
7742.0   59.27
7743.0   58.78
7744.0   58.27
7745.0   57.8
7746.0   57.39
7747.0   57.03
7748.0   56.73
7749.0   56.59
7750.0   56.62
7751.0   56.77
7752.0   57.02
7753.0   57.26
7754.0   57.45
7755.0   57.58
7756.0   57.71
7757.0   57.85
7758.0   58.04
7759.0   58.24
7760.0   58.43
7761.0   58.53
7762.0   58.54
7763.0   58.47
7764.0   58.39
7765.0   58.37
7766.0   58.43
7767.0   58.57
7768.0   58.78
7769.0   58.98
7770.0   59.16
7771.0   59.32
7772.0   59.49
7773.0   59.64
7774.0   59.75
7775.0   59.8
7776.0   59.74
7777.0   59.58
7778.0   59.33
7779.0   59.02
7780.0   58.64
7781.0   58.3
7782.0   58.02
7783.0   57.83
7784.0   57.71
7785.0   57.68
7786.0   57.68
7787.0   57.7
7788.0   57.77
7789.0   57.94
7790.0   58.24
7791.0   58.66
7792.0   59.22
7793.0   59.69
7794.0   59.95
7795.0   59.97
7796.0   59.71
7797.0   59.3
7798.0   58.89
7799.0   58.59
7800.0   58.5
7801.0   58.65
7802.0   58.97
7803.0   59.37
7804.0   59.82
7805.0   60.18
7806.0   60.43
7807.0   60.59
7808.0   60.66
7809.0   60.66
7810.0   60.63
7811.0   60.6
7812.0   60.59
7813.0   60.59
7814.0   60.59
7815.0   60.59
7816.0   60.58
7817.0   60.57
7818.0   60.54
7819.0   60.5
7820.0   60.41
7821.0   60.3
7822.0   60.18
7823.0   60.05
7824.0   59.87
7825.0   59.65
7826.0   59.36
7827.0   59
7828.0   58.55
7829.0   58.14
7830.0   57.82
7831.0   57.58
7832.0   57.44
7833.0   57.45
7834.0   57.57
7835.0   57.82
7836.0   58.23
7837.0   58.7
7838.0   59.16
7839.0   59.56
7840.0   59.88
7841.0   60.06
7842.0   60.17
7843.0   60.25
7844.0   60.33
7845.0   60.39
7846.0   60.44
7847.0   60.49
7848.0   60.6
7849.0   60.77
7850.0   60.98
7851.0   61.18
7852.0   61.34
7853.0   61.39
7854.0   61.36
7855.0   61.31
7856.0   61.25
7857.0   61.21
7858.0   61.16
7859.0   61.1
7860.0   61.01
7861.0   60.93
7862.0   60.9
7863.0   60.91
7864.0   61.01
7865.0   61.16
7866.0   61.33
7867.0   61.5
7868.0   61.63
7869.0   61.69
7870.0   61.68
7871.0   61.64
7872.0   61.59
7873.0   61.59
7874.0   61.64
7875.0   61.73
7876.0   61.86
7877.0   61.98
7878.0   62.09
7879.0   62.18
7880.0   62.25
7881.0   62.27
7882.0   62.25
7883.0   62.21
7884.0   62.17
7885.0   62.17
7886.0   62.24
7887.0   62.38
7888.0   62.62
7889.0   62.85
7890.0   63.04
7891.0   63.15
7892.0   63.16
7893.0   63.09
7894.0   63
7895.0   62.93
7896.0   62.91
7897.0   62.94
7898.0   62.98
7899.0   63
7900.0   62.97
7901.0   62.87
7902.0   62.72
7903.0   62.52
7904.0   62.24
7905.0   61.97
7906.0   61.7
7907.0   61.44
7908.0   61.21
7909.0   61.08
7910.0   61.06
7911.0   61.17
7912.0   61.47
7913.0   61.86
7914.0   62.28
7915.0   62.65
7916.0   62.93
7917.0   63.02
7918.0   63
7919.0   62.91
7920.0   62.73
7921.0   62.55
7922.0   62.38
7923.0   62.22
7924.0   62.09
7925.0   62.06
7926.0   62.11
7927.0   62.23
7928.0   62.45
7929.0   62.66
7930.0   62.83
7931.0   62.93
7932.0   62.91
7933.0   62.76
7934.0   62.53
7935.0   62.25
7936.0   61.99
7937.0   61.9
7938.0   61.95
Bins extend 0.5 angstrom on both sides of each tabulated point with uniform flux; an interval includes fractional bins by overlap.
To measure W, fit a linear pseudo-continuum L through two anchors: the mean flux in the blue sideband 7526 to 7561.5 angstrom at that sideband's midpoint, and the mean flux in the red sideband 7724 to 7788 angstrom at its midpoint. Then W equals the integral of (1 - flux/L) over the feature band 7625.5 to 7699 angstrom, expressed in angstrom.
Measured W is 4.3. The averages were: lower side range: 66.5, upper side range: 58.8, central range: 58.6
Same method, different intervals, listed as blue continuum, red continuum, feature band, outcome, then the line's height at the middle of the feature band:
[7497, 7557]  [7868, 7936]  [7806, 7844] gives 2.1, 63.1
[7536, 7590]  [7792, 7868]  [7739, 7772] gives 1.9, 61.8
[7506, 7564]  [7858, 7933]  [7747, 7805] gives 4.6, 63.5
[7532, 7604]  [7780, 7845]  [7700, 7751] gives 2.6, 61.7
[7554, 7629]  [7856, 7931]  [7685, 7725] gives 4.2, 64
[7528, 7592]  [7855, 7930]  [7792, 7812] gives 1.1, 63.2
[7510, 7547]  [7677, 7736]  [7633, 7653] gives -0.2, 60.8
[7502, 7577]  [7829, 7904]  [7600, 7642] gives 1.0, 65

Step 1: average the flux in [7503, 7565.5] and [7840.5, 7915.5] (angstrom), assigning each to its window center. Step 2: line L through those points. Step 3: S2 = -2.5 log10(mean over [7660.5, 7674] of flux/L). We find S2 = 0.20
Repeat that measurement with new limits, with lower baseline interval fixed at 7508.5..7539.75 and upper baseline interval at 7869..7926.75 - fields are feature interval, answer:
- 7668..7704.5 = 0.14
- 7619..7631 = 0.02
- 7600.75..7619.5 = 0.02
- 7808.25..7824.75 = 0.05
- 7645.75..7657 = 0.06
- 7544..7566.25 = -0.01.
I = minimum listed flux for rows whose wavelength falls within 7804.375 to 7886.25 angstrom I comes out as 57.44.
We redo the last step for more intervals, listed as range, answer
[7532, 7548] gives 66.39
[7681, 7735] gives 51.19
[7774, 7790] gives 57.68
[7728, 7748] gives 56.73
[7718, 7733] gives 58.79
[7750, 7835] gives 56.62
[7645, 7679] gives 49.32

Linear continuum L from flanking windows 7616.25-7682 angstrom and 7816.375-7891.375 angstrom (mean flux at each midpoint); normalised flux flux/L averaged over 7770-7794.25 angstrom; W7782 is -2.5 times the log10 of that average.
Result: 0.03 mag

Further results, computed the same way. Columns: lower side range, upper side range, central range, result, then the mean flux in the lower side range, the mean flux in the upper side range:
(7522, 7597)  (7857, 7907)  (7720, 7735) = 0.079 mag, 66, 62.1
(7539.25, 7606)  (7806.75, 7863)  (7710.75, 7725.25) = 0.070 mag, 65.8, 60.1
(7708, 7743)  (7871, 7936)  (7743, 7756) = 0.046 mag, 59.4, 62.4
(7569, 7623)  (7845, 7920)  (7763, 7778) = 0.070 mag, 64.9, 61.9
